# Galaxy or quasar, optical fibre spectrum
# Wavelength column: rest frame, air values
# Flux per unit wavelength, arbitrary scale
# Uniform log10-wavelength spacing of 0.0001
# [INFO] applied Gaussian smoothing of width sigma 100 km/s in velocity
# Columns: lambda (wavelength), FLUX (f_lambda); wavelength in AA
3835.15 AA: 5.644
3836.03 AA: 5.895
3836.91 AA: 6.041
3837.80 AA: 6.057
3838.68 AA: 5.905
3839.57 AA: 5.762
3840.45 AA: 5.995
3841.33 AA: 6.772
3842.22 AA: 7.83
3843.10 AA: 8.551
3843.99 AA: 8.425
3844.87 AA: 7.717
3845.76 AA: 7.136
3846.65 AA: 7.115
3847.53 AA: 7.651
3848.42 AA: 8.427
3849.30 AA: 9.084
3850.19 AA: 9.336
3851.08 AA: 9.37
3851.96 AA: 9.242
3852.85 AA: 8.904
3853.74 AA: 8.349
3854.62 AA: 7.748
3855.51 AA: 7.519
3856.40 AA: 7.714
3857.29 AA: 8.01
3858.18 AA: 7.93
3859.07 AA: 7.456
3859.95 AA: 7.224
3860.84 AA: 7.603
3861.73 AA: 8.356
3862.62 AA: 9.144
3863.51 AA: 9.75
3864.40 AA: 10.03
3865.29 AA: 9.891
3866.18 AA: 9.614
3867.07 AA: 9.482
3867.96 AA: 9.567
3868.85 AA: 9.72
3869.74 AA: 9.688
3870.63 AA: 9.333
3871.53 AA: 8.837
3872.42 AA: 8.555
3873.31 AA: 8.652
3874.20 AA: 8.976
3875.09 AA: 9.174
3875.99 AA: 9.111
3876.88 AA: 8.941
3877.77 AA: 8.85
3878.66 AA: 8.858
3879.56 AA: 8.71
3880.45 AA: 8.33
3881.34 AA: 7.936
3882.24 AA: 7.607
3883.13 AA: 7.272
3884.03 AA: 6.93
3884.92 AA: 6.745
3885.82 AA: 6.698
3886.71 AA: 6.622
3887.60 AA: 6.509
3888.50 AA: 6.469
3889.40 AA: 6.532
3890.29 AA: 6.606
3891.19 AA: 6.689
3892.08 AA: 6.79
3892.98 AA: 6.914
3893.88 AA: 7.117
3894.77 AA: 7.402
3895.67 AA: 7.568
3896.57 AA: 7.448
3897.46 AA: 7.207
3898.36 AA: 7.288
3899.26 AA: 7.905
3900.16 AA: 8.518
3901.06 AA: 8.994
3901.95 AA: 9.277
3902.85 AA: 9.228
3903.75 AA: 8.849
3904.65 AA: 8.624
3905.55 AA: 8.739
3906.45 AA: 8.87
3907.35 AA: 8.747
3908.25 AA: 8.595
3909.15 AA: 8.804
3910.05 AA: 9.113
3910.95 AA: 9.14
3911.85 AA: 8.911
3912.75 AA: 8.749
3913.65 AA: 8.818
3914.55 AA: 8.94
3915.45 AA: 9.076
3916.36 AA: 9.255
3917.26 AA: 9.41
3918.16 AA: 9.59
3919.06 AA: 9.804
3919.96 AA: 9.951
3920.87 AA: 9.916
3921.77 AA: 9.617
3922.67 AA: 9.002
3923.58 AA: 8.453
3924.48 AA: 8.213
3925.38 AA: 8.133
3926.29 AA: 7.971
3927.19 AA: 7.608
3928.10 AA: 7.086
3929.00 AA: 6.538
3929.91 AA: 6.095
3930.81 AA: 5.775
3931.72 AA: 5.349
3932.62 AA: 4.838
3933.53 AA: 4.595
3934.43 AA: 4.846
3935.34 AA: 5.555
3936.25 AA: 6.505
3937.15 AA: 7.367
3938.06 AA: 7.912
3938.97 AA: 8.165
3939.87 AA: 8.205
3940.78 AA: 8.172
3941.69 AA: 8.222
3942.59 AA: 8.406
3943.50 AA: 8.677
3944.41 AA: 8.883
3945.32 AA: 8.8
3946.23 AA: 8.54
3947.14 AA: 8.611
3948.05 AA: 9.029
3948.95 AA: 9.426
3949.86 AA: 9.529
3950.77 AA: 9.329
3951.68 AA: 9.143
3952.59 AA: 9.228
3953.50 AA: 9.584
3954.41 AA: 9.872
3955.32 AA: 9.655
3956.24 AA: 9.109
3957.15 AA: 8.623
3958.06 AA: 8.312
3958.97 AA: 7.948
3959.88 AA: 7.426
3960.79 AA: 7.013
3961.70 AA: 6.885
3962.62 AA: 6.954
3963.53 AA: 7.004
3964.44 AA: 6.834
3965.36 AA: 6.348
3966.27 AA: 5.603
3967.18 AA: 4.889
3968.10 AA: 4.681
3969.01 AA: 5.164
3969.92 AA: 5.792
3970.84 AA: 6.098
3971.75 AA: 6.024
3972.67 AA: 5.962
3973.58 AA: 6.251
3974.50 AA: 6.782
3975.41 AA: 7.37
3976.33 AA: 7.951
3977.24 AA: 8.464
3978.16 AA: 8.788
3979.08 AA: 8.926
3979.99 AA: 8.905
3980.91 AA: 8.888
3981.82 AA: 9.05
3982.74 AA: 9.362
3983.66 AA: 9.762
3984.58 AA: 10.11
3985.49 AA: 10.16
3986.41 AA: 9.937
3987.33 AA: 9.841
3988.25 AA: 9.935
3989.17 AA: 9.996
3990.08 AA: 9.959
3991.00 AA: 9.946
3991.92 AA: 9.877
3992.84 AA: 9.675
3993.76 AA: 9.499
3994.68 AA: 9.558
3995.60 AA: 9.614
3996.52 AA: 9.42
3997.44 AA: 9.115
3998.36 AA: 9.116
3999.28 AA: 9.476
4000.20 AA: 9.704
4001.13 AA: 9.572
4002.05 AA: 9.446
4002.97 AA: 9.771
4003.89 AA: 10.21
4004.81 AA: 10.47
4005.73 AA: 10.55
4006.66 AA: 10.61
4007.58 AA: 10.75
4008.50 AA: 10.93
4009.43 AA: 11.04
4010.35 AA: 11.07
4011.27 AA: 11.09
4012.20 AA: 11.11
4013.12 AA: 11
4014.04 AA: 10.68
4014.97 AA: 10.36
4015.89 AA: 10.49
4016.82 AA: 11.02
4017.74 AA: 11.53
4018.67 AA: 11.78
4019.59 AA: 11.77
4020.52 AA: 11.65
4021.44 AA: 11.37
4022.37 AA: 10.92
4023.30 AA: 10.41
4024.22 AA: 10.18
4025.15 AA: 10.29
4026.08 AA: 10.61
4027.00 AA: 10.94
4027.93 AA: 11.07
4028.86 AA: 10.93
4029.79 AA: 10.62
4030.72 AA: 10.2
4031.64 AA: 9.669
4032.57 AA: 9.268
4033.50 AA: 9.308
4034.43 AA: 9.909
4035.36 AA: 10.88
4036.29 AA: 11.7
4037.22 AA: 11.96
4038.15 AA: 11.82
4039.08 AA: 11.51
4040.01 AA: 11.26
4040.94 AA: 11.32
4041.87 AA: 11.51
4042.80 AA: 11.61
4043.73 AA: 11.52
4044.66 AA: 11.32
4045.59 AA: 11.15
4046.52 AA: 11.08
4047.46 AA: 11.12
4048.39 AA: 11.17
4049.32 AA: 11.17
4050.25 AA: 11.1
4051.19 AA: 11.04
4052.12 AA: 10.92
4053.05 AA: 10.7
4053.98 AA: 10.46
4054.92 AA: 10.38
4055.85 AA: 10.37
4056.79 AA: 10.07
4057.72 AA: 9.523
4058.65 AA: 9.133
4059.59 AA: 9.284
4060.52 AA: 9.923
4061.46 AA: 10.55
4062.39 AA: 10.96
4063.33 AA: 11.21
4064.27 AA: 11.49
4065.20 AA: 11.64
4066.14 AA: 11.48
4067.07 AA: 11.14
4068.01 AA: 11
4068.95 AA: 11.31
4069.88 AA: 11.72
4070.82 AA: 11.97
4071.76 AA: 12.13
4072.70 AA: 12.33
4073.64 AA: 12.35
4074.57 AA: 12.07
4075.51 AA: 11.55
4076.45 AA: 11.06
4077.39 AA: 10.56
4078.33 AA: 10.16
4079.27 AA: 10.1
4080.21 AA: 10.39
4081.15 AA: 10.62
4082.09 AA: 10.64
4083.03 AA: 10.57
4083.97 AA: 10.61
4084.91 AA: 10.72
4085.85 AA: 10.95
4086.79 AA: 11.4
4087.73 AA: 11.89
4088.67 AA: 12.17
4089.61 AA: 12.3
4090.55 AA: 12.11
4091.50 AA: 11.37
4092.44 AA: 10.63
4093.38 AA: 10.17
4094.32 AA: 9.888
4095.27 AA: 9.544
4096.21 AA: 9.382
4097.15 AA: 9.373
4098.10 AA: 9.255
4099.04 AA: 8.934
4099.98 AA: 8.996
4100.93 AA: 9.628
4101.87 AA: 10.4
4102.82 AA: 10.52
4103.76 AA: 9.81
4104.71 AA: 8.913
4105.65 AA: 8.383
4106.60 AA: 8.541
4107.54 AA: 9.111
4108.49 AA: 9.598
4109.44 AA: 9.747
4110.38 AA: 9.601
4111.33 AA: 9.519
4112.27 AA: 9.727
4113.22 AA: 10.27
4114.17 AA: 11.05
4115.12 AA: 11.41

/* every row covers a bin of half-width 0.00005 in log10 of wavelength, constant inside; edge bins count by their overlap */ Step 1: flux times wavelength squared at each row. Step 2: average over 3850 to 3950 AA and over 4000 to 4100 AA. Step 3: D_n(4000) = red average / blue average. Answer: 1.42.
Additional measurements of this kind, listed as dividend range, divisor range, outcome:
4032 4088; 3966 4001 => 1.35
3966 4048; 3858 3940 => 1.28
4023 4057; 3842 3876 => 1.38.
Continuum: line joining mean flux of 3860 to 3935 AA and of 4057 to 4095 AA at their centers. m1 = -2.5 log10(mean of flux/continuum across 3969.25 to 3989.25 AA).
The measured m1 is 0.144 mag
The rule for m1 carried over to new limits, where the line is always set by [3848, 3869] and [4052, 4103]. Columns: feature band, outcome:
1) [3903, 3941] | 0.16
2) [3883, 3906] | 0.20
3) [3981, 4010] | 0.01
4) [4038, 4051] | -0.09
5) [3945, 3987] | 0.21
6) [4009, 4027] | -0.08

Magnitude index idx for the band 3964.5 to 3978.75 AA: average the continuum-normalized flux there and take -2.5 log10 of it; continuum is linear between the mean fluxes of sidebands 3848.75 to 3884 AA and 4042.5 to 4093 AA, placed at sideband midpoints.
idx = 0.47 mag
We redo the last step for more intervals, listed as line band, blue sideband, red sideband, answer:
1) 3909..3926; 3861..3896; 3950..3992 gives -0.12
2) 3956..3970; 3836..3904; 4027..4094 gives 0.36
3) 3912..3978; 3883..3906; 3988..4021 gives 0.13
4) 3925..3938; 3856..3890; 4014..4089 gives 0.40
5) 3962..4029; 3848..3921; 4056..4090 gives 0.08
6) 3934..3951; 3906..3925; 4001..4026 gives 0.18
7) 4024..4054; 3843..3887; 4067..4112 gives -0.09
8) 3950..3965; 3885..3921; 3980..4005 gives 0.10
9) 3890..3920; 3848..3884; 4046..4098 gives 0.08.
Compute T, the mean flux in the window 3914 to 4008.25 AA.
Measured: 8.36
